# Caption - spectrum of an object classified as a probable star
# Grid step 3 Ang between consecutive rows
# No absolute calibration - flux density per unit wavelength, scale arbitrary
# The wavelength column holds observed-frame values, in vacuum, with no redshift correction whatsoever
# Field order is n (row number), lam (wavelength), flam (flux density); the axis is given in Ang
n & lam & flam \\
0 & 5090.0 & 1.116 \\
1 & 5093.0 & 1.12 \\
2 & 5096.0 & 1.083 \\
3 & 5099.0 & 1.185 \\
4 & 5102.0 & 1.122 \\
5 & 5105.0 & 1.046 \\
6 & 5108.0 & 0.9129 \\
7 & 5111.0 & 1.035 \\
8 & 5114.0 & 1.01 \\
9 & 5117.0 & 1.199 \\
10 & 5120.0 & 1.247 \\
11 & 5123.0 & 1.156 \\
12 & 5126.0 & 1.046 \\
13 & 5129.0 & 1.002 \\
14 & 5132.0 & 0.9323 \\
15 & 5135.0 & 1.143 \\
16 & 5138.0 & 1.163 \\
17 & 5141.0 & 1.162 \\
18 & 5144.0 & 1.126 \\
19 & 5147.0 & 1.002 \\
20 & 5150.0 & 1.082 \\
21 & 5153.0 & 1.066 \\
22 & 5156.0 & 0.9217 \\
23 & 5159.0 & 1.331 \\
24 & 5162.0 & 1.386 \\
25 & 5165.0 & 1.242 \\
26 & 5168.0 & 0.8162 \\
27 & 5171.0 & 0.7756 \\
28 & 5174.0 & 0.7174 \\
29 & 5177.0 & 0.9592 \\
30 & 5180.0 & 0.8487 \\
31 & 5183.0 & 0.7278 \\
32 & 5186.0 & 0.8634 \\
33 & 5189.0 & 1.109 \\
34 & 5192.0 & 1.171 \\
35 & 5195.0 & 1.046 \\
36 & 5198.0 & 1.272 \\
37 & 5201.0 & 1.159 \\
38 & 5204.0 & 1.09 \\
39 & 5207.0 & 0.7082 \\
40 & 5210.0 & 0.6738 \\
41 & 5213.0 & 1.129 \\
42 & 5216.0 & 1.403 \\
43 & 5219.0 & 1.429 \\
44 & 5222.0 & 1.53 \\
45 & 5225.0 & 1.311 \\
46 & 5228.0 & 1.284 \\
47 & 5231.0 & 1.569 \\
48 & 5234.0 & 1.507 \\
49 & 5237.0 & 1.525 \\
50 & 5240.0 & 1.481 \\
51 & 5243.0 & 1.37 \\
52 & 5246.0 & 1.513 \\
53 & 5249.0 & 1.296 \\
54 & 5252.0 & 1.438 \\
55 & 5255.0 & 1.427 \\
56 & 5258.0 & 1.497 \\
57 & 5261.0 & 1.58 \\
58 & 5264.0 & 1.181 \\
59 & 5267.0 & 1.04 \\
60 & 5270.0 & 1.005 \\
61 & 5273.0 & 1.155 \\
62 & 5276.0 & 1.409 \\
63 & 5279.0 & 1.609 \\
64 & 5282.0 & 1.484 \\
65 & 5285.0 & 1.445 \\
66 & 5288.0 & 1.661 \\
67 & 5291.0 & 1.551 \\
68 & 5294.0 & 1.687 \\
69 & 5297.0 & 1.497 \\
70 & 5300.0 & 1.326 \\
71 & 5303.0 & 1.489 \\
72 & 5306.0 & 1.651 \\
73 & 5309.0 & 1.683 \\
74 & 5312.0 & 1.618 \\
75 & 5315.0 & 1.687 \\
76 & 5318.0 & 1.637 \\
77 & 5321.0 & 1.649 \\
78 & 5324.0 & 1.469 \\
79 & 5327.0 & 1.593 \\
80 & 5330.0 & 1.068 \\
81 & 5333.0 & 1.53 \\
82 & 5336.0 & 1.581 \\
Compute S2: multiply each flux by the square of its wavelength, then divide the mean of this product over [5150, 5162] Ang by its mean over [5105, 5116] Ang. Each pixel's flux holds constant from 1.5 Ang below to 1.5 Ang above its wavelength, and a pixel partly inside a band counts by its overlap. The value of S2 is 1.15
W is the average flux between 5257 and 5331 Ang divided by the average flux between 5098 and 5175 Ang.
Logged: 1.37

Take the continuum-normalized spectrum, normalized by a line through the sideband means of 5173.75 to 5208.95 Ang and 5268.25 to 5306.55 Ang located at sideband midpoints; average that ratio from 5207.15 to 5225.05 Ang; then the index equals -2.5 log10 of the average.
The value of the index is -0.089 mag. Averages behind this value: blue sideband 0.978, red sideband 1.45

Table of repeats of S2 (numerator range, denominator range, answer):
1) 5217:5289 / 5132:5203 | 1.39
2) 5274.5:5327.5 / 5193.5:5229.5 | 1.38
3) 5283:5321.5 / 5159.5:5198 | 1.67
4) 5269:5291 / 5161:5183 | 1.57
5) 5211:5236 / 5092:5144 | 1.32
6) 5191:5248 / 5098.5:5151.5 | 1.22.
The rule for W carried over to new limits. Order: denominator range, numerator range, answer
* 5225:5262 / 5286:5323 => 1.10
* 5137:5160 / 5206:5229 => 1.08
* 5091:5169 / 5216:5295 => 1.29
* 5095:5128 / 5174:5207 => 0.91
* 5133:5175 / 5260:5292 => 1.28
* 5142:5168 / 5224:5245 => 1.28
